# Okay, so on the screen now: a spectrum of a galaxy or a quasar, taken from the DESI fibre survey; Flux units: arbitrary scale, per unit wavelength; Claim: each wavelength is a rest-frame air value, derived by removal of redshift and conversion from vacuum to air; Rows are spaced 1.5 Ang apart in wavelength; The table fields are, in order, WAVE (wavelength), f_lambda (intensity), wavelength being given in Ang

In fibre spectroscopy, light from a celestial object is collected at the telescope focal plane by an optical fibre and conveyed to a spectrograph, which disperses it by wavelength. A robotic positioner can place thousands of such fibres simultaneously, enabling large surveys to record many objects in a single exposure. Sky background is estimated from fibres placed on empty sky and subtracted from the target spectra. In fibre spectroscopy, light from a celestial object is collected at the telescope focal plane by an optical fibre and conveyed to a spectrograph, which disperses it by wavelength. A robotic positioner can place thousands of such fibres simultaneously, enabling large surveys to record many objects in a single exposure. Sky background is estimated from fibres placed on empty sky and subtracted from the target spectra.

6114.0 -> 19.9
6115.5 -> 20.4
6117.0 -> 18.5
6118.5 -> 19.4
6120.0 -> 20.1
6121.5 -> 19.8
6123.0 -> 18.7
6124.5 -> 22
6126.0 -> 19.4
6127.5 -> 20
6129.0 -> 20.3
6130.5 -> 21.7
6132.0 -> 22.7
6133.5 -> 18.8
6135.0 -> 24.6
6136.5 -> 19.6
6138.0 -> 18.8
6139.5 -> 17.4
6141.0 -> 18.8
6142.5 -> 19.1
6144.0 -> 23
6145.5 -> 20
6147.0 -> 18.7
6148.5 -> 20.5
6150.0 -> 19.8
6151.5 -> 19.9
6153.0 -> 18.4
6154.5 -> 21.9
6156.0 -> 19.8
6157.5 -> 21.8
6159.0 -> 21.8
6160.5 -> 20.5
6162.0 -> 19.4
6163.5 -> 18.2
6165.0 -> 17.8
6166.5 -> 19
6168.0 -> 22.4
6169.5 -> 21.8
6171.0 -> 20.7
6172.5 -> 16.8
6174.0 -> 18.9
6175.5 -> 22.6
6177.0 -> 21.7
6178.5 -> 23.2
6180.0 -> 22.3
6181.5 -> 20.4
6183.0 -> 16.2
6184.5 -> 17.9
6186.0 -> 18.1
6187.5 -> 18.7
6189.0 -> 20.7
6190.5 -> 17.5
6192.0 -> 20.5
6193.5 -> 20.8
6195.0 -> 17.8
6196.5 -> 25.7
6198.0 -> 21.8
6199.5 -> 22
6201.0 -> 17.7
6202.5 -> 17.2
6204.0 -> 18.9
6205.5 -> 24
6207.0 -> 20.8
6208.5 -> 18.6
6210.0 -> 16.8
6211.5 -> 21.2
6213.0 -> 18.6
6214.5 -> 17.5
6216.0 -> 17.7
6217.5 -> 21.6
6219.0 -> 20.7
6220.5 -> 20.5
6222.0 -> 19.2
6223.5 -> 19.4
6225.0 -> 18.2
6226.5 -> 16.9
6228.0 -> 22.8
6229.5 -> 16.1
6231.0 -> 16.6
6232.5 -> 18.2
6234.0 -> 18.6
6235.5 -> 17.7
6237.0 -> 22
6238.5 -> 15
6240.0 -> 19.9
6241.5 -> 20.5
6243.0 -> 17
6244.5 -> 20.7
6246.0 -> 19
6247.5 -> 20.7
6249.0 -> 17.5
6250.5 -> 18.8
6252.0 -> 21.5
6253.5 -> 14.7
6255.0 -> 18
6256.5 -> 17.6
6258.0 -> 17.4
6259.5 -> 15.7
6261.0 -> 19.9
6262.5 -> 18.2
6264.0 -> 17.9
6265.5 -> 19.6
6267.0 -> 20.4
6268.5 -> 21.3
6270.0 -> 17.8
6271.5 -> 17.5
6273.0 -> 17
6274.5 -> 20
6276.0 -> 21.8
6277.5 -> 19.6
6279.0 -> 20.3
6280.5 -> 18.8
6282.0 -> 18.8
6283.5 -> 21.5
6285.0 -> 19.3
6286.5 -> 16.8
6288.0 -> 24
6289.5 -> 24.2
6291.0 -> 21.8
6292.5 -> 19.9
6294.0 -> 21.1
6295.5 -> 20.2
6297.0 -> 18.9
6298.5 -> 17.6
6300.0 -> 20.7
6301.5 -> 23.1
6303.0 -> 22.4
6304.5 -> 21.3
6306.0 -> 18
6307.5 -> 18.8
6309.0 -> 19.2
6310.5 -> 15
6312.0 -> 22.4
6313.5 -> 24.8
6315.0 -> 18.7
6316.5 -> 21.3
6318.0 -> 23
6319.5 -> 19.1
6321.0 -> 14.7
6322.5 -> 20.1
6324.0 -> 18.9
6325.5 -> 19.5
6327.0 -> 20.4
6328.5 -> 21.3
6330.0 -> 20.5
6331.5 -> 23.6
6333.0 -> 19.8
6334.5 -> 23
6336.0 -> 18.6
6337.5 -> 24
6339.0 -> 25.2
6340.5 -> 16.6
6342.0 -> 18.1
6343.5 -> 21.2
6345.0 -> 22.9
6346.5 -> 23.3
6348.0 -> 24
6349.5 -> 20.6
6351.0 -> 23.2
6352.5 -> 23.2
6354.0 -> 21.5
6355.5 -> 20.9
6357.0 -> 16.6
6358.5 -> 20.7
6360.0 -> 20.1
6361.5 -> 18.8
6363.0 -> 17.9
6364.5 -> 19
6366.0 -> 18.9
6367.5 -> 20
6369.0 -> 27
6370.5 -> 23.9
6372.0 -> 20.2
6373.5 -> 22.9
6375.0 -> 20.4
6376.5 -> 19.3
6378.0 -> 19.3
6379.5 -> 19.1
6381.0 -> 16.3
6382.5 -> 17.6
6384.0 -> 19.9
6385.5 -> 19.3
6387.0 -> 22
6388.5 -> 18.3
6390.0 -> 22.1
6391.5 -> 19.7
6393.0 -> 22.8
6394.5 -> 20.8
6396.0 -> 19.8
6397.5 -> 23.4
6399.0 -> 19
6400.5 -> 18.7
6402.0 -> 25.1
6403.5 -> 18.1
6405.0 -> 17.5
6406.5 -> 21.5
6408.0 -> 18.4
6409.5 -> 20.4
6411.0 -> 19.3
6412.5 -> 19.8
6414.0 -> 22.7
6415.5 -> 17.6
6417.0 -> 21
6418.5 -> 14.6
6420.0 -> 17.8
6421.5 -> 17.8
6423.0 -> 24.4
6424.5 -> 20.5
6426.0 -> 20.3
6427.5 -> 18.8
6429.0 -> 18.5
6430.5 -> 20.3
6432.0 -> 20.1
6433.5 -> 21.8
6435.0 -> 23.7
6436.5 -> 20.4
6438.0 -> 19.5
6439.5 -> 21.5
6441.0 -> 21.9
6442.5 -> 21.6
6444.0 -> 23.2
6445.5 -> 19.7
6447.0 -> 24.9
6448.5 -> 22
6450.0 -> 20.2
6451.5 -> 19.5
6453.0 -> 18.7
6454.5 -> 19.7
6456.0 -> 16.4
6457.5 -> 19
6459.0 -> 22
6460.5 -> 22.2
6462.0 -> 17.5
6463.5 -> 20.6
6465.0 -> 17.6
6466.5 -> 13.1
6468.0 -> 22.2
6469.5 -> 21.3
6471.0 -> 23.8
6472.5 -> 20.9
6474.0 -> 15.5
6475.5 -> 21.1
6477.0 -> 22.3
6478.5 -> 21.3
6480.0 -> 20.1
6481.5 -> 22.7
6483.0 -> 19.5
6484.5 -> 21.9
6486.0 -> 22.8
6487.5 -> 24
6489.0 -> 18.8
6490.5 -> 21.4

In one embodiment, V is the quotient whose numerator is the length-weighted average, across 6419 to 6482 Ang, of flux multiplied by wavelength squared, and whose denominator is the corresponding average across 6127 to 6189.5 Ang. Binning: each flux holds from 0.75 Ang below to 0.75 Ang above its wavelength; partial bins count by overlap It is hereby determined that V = 1.1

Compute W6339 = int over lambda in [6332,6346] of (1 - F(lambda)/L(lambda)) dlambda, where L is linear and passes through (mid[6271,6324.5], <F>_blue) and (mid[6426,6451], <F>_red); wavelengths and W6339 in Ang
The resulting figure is -0.5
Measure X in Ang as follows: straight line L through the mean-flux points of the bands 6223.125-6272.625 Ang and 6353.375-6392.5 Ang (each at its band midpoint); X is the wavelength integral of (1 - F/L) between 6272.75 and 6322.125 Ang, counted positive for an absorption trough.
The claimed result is -2.6 Ang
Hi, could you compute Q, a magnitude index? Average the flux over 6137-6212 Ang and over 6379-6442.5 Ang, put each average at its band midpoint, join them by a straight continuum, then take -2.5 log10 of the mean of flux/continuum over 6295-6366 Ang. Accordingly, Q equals -0.023 mag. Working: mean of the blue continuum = 20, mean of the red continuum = 20.1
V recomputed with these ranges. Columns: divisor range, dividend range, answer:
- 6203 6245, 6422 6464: 1.16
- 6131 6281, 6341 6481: 1.11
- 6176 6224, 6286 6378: 1.09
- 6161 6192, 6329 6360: 1.14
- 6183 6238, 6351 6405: 1.11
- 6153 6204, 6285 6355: 1.08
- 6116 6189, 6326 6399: 1.11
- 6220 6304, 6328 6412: 1.11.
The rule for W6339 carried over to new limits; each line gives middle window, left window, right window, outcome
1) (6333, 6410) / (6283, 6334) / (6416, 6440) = -1.6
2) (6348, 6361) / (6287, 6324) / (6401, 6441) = -0.5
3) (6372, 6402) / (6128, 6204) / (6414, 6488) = 0.2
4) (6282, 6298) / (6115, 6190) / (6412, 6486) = -0.4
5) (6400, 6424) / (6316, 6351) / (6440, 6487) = 1.1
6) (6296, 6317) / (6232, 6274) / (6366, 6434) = -1.1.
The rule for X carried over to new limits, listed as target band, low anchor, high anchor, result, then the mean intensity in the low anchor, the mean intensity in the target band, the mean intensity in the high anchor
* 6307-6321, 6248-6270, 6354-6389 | -0.57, 18.5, 20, 20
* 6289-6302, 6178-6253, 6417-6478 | -0.69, 19.4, 20.7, 20.2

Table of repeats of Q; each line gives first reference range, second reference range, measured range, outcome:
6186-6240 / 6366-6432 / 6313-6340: -0.054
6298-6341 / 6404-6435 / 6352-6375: -0.032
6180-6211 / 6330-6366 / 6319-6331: 0.073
